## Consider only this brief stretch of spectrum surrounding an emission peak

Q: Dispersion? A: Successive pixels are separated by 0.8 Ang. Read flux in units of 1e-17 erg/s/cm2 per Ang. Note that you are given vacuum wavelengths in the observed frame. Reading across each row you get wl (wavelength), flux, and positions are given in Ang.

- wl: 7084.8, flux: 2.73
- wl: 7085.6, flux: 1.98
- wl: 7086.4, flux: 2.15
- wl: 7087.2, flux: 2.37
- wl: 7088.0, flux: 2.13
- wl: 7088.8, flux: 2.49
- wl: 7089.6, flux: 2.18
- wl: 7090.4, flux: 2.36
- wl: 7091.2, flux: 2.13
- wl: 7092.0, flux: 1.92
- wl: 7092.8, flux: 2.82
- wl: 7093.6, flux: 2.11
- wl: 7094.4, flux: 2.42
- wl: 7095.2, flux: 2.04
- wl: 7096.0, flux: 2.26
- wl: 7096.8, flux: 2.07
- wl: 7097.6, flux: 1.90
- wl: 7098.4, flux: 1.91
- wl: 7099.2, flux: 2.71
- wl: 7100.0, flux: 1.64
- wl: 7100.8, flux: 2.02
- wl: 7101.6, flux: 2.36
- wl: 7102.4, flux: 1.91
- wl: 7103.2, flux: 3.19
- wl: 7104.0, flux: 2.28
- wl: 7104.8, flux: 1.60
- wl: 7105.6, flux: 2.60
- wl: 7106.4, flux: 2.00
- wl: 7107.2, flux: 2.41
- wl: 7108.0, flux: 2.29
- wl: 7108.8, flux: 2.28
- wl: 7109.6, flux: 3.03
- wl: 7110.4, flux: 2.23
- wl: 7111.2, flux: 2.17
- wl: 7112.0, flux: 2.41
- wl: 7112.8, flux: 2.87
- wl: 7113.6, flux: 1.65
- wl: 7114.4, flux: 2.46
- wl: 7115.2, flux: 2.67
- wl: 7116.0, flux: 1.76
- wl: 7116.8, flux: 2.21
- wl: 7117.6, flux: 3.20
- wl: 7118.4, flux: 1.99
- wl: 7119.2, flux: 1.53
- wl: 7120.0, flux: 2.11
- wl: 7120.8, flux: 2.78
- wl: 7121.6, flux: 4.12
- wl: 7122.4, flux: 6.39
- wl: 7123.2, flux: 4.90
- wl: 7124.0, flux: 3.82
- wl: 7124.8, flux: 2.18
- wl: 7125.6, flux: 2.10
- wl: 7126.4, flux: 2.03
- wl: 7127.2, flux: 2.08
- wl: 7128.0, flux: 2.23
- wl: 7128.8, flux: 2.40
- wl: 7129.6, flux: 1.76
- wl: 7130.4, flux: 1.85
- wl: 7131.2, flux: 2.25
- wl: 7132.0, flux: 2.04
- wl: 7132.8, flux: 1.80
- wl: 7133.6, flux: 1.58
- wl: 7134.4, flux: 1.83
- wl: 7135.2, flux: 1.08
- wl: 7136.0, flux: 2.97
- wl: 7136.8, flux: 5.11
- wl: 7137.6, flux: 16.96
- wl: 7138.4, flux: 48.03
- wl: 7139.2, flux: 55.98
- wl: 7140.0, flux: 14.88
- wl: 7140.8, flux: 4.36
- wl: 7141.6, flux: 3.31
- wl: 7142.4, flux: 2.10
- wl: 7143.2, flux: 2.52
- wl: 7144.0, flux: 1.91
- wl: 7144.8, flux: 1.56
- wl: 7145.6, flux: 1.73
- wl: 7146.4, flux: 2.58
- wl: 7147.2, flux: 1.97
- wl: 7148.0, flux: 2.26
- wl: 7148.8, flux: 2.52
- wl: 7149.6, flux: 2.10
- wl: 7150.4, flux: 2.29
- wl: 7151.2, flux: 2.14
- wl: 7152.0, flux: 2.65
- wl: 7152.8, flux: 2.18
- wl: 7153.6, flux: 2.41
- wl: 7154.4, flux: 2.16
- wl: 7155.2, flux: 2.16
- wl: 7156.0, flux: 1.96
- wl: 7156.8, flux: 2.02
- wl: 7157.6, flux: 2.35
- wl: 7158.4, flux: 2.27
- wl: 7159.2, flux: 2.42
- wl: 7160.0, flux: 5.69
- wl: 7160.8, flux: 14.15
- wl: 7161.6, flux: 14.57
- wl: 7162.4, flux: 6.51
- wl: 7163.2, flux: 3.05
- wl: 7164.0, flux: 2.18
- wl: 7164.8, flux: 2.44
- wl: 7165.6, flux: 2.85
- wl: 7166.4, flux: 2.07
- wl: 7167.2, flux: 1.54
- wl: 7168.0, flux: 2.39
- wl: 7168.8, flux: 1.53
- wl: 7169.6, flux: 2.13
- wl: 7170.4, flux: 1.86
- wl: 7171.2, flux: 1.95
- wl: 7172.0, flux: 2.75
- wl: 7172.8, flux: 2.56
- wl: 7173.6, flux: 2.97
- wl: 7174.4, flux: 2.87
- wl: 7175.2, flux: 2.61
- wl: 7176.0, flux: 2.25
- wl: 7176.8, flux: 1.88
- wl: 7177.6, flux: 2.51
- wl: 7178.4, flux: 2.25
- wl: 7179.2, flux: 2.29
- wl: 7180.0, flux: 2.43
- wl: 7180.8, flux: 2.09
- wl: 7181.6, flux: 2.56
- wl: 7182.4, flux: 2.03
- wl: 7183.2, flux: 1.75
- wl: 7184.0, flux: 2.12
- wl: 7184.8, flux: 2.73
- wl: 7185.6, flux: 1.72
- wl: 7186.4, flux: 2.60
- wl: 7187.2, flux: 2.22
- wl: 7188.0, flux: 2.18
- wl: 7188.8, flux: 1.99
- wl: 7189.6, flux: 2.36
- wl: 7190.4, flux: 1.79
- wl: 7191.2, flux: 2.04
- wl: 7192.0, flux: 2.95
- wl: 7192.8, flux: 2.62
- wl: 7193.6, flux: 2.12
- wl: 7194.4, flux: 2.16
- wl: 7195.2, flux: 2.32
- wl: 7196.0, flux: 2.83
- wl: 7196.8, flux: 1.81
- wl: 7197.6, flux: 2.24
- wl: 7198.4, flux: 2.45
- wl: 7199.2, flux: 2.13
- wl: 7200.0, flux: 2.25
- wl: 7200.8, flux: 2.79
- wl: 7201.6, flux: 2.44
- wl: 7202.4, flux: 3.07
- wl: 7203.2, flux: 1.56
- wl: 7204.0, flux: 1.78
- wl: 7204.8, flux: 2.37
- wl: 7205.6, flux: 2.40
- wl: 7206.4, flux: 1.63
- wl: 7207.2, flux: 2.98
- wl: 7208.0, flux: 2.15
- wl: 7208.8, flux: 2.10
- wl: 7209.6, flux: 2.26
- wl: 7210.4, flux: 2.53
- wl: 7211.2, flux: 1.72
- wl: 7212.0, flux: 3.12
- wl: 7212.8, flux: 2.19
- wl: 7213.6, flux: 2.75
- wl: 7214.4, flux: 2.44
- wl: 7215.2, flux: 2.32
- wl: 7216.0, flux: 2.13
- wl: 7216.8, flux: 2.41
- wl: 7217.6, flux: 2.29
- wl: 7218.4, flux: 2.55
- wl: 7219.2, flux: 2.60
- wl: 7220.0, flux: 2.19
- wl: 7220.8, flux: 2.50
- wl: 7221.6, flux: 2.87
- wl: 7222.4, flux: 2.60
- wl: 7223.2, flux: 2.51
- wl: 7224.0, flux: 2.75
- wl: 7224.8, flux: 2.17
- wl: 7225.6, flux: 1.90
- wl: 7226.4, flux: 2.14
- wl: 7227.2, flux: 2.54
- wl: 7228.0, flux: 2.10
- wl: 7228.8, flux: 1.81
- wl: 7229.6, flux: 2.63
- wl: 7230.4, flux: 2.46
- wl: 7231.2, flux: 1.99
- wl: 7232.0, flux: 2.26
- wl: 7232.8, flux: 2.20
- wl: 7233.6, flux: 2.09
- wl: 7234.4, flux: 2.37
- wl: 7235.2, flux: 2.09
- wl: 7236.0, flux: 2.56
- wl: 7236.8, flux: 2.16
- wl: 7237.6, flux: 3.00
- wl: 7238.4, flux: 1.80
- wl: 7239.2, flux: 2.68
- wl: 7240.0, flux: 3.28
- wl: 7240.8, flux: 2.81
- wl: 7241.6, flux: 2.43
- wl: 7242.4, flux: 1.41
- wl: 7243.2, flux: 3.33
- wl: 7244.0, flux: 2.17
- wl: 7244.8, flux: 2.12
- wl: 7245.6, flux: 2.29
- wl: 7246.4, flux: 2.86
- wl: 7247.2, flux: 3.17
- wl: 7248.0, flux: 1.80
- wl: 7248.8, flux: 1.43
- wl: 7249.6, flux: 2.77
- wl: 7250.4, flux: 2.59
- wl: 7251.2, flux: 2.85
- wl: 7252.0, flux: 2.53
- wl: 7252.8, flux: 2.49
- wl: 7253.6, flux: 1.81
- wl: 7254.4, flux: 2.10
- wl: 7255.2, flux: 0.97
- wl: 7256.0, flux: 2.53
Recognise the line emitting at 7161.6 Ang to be [N II]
